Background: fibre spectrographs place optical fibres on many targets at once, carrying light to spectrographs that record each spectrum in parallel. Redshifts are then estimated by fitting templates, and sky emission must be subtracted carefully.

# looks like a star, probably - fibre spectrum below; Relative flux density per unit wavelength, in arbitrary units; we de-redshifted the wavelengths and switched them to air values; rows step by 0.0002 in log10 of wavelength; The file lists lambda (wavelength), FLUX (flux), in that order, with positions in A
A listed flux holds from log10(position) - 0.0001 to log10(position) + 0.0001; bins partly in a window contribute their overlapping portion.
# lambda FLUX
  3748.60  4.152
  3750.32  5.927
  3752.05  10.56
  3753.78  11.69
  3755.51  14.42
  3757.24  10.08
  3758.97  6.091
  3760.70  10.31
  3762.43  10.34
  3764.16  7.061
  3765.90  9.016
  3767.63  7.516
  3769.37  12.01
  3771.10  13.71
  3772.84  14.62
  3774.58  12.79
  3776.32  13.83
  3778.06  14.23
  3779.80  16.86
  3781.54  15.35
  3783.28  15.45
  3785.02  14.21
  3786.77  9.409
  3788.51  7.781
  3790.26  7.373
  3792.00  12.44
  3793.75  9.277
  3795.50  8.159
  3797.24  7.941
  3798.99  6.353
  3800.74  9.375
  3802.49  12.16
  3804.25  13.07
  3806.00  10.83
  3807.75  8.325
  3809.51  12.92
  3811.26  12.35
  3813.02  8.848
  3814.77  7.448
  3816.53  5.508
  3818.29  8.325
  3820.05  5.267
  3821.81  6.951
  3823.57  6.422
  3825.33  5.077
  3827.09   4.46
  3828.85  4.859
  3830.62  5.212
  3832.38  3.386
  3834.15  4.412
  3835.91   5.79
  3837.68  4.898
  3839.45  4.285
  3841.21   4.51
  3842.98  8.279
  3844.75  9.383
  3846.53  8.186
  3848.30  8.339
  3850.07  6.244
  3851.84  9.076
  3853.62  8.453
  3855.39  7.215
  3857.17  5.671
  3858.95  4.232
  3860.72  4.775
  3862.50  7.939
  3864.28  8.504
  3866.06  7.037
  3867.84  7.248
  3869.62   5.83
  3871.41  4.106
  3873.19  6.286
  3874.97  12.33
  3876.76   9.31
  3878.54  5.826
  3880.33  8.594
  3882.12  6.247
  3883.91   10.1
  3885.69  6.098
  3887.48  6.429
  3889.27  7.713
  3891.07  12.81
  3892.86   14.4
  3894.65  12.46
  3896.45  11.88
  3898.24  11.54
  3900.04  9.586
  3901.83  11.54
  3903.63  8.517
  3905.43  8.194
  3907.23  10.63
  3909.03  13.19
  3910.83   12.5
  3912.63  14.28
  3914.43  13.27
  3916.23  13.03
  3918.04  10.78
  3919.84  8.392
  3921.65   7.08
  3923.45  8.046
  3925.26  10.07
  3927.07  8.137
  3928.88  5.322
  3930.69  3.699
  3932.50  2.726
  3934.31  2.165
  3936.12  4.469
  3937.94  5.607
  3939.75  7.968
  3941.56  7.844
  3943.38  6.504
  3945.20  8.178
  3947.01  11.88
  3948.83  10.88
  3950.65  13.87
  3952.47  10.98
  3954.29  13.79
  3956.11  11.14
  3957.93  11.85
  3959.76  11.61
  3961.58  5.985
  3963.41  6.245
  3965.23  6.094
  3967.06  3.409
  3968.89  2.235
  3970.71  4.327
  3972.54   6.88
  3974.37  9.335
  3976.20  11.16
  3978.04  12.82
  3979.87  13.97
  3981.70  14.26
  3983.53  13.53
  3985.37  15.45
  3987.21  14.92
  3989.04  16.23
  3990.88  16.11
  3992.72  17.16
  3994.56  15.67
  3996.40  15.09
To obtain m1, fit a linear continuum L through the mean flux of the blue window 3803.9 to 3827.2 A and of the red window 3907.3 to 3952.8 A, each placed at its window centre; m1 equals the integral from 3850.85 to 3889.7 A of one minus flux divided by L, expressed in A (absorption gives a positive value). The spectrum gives 6.0 A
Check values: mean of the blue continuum 8.29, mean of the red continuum 8.84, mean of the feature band 7.22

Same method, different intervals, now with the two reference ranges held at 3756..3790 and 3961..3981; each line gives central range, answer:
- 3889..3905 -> -3.73 A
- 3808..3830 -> 6.83 A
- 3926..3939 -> 5.71 A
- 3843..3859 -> 3.80 A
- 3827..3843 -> 8.47 A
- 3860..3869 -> 2.43 A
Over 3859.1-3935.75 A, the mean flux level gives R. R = 8.7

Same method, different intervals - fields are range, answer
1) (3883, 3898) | 10.3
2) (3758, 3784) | 11.9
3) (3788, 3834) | 8.02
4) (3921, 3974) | 7.57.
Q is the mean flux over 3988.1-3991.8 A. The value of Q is 16.2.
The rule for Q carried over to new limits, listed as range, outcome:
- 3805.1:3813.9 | 10.7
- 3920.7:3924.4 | 7.6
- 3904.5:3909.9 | 10.6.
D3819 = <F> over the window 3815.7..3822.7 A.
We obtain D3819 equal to 6.52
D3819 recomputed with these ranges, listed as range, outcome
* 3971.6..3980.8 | 10.8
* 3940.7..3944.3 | 7.15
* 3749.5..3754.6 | 9.39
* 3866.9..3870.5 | 6.55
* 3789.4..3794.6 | 9.71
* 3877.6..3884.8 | 7.7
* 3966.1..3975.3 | 5.25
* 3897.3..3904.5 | 10.3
